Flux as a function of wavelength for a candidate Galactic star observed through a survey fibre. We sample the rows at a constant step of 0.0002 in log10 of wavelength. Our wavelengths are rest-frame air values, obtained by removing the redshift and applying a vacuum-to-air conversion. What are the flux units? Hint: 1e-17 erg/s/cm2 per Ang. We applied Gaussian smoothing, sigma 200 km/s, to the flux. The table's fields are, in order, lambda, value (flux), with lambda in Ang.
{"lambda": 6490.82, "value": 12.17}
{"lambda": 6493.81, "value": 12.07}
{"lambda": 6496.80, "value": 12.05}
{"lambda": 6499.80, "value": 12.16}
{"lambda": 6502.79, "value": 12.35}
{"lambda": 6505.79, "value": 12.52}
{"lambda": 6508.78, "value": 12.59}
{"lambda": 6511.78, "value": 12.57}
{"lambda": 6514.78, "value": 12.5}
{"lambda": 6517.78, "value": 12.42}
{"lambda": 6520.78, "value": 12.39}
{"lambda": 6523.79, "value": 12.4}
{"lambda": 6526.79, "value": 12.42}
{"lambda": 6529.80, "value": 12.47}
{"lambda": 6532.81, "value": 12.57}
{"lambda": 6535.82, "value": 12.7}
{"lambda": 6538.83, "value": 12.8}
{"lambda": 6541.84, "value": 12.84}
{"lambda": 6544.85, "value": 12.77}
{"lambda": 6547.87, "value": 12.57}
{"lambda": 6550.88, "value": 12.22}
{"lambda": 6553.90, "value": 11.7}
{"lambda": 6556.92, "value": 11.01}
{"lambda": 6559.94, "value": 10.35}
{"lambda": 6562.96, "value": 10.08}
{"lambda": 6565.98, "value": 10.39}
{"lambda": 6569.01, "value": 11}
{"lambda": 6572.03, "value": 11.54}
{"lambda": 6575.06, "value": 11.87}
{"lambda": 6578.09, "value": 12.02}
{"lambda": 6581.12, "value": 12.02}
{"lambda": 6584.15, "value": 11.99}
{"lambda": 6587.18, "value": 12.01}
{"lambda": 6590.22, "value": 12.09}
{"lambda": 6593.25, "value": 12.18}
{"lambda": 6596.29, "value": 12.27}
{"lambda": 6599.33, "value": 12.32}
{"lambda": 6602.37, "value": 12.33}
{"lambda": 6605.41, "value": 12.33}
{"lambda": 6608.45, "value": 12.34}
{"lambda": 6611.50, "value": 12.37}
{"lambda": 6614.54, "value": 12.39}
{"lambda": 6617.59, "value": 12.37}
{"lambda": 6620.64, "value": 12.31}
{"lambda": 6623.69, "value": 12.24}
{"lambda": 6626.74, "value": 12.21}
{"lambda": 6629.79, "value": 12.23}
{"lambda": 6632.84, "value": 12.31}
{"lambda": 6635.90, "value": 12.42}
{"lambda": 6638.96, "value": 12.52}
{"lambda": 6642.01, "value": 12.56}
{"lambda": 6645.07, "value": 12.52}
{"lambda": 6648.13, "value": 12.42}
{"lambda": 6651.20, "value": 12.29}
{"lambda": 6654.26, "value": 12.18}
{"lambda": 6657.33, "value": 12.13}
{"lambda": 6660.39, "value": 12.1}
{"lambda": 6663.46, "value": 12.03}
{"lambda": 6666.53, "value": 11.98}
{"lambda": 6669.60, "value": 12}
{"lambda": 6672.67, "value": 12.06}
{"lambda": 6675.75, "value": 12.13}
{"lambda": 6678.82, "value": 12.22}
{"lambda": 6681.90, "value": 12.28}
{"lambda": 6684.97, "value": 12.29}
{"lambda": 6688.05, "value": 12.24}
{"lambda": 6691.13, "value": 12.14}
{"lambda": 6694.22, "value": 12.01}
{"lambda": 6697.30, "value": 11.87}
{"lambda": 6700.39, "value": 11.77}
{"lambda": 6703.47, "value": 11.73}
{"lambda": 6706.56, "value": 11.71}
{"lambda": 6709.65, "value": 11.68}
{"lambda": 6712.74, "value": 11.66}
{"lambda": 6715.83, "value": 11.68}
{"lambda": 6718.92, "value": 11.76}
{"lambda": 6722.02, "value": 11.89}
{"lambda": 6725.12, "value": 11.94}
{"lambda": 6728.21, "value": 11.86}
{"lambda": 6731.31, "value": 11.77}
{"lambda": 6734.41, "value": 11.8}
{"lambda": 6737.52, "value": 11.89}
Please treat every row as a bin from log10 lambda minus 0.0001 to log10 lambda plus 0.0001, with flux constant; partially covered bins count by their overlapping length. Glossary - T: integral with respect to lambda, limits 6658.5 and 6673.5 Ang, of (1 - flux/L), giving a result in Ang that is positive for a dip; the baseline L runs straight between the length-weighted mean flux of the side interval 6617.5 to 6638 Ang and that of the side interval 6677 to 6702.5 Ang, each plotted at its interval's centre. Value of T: 0.2 Ang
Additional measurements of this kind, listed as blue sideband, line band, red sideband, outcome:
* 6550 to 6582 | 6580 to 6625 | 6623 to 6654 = -1.6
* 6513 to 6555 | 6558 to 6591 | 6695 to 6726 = 2.5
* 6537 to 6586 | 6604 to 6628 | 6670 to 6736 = -1.1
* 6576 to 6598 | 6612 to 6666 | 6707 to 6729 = -1.6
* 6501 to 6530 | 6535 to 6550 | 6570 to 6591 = -0.6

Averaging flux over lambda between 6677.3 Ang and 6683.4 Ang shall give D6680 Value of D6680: 12.2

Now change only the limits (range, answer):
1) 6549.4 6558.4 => 11.6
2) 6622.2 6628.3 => 12.2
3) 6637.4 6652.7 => 12.5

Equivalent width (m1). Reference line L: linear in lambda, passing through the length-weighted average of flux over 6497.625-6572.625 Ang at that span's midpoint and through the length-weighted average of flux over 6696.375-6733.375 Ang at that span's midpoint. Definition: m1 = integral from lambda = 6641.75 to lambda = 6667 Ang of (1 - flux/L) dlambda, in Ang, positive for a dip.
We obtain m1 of -0.8 Ang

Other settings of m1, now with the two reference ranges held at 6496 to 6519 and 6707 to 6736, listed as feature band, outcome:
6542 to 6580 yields 2.28 Ang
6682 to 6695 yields -0.35 Ang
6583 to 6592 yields 0.10 Ang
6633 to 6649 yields -0.62 Ang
